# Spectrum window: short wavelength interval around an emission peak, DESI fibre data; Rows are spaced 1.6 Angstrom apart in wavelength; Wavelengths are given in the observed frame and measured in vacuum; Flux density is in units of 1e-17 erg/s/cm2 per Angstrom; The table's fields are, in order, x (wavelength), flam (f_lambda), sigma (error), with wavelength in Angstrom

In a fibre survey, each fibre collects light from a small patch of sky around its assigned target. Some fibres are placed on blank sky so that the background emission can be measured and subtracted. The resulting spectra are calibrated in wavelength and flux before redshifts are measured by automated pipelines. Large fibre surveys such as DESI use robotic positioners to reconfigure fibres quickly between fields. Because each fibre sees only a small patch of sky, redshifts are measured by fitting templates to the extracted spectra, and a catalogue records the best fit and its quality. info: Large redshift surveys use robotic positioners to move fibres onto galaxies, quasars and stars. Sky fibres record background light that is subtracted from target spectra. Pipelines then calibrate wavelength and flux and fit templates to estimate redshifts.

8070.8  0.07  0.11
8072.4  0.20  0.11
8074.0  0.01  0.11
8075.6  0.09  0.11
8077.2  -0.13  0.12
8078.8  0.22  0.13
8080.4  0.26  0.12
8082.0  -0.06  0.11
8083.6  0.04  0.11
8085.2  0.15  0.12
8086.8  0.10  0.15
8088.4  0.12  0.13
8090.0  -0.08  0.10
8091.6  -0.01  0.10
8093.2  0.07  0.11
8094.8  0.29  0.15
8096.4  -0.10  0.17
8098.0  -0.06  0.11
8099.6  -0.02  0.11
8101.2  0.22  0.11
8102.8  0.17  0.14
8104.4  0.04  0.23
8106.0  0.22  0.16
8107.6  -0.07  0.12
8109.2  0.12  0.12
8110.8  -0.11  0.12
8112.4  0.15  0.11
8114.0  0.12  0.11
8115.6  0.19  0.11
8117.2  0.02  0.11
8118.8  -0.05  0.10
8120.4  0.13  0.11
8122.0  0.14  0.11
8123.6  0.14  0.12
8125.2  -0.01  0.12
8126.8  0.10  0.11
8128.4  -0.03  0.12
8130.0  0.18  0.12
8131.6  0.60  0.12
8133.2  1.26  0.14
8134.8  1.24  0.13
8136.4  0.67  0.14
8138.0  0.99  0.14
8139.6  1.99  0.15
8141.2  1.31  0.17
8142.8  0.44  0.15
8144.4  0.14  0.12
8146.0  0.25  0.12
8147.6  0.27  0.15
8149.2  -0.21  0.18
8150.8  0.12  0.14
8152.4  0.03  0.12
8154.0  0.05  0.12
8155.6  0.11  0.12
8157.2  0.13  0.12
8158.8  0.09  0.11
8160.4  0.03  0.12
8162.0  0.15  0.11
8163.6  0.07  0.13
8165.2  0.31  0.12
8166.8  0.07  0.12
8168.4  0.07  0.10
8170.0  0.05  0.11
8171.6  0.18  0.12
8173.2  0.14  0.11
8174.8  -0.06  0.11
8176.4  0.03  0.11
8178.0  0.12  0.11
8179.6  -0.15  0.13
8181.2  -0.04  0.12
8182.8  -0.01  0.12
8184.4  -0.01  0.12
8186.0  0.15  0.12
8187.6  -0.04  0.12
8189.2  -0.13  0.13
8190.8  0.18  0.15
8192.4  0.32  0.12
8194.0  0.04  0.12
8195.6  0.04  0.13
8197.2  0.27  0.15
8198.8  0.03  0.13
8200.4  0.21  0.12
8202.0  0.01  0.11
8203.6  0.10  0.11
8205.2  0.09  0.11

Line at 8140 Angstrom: [O II]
